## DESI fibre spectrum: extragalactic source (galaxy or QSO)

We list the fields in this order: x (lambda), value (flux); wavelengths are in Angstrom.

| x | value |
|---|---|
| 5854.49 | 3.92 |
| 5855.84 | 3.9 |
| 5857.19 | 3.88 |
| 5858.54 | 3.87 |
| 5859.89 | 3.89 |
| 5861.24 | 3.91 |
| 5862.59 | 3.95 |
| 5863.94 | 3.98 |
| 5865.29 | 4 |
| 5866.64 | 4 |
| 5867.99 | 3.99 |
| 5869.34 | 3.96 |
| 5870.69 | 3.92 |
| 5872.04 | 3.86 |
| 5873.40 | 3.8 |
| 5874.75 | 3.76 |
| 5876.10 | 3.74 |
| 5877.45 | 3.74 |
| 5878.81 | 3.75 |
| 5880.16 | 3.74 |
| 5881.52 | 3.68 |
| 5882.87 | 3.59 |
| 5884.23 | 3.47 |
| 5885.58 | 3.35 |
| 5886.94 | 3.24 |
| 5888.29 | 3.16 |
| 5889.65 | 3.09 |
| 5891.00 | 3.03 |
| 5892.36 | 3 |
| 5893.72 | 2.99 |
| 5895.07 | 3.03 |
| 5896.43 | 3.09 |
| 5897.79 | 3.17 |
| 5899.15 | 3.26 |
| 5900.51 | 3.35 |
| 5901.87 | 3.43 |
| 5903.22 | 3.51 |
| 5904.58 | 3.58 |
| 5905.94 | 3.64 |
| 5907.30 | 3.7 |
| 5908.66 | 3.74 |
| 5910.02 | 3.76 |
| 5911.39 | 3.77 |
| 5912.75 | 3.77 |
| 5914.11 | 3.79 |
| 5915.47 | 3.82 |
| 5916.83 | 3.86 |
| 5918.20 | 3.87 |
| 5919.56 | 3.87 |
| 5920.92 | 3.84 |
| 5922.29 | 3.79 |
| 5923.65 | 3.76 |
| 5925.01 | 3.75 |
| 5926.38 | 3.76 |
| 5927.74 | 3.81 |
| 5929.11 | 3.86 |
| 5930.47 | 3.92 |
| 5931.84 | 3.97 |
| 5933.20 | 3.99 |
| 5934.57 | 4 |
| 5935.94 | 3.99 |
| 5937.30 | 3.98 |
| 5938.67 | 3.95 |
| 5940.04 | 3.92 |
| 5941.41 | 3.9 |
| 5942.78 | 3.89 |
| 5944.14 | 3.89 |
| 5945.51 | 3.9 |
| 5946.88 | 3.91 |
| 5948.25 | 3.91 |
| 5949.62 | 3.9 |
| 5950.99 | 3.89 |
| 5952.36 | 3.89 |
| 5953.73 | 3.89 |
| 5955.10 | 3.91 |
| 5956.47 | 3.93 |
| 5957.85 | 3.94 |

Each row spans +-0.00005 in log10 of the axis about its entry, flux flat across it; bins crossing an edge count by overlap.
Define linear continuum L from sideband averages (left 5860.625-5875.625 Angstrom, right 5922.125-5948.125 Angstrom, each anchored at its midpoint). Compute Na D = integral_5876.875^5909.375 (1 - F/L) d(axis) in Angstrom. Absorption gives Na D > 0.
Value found 4.3 Angstrom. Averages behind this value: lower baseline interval 3.92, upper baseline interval 3.89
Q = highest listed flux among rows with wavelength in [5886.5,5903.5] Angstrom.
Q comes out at 3.51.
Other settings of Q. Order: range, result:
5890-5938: 4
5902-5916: 3.82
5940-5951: 3.92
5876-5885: 3.75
